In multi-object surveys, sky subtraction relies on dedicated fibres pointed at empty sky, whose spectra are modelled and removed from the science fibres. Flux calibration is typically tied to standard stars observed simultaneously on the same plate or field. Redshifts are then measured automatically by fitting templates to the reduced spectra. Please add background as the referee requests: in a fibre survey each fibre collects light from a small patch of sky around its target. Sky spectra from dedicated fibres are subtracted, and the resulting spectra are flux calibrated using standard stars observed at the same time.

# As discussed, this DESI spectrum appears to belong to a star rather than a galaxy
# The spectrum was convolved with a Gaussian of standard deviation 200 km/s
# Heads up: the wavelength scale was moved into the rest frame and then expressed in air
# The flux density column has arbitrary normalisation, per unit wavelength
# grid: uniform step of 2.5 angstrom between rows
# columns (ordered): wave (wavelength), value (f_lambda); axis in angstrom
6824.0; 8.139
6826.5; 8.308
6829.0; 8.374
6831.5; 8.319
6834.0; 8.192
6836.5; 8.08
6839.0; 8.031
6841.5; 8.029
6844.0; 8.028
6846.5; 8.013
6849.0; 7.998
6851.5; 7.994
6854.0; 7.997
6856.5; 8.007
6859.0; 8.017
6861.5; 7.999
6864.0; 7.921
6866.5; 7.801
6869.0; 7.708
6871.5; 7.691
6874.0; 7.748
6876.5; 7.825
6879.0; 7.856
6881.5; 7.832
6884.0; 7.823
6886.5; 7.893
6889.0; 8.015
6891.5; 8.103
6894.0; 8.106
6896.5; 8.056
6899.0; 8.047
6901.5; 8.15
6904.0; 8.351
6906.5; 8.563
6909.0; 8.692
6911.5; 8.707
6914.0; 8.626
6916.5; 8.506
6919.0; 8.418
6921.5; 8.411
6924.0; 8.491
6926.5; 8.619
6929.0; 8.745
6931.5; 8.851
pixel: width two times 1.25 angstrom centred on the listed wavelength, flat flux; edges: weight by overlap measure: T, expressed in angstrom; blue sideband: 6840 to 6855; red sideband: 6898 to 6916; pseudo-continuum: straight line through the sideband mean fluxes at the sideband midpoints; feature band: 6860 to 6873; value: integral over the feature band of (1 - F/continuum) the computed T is 0.52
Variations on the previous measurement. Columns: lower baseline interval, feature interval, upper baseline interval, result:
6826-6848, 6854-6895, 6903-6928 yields 2.15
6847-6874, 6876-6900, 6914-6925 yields 0.63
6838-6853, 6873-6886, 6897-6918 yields 0.67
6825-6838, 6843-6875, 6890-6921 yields 1.43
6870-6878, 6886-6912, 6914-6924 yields -0.27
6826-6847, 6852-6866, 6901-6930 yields 0.48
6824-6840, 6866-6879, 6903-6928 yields 0.95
